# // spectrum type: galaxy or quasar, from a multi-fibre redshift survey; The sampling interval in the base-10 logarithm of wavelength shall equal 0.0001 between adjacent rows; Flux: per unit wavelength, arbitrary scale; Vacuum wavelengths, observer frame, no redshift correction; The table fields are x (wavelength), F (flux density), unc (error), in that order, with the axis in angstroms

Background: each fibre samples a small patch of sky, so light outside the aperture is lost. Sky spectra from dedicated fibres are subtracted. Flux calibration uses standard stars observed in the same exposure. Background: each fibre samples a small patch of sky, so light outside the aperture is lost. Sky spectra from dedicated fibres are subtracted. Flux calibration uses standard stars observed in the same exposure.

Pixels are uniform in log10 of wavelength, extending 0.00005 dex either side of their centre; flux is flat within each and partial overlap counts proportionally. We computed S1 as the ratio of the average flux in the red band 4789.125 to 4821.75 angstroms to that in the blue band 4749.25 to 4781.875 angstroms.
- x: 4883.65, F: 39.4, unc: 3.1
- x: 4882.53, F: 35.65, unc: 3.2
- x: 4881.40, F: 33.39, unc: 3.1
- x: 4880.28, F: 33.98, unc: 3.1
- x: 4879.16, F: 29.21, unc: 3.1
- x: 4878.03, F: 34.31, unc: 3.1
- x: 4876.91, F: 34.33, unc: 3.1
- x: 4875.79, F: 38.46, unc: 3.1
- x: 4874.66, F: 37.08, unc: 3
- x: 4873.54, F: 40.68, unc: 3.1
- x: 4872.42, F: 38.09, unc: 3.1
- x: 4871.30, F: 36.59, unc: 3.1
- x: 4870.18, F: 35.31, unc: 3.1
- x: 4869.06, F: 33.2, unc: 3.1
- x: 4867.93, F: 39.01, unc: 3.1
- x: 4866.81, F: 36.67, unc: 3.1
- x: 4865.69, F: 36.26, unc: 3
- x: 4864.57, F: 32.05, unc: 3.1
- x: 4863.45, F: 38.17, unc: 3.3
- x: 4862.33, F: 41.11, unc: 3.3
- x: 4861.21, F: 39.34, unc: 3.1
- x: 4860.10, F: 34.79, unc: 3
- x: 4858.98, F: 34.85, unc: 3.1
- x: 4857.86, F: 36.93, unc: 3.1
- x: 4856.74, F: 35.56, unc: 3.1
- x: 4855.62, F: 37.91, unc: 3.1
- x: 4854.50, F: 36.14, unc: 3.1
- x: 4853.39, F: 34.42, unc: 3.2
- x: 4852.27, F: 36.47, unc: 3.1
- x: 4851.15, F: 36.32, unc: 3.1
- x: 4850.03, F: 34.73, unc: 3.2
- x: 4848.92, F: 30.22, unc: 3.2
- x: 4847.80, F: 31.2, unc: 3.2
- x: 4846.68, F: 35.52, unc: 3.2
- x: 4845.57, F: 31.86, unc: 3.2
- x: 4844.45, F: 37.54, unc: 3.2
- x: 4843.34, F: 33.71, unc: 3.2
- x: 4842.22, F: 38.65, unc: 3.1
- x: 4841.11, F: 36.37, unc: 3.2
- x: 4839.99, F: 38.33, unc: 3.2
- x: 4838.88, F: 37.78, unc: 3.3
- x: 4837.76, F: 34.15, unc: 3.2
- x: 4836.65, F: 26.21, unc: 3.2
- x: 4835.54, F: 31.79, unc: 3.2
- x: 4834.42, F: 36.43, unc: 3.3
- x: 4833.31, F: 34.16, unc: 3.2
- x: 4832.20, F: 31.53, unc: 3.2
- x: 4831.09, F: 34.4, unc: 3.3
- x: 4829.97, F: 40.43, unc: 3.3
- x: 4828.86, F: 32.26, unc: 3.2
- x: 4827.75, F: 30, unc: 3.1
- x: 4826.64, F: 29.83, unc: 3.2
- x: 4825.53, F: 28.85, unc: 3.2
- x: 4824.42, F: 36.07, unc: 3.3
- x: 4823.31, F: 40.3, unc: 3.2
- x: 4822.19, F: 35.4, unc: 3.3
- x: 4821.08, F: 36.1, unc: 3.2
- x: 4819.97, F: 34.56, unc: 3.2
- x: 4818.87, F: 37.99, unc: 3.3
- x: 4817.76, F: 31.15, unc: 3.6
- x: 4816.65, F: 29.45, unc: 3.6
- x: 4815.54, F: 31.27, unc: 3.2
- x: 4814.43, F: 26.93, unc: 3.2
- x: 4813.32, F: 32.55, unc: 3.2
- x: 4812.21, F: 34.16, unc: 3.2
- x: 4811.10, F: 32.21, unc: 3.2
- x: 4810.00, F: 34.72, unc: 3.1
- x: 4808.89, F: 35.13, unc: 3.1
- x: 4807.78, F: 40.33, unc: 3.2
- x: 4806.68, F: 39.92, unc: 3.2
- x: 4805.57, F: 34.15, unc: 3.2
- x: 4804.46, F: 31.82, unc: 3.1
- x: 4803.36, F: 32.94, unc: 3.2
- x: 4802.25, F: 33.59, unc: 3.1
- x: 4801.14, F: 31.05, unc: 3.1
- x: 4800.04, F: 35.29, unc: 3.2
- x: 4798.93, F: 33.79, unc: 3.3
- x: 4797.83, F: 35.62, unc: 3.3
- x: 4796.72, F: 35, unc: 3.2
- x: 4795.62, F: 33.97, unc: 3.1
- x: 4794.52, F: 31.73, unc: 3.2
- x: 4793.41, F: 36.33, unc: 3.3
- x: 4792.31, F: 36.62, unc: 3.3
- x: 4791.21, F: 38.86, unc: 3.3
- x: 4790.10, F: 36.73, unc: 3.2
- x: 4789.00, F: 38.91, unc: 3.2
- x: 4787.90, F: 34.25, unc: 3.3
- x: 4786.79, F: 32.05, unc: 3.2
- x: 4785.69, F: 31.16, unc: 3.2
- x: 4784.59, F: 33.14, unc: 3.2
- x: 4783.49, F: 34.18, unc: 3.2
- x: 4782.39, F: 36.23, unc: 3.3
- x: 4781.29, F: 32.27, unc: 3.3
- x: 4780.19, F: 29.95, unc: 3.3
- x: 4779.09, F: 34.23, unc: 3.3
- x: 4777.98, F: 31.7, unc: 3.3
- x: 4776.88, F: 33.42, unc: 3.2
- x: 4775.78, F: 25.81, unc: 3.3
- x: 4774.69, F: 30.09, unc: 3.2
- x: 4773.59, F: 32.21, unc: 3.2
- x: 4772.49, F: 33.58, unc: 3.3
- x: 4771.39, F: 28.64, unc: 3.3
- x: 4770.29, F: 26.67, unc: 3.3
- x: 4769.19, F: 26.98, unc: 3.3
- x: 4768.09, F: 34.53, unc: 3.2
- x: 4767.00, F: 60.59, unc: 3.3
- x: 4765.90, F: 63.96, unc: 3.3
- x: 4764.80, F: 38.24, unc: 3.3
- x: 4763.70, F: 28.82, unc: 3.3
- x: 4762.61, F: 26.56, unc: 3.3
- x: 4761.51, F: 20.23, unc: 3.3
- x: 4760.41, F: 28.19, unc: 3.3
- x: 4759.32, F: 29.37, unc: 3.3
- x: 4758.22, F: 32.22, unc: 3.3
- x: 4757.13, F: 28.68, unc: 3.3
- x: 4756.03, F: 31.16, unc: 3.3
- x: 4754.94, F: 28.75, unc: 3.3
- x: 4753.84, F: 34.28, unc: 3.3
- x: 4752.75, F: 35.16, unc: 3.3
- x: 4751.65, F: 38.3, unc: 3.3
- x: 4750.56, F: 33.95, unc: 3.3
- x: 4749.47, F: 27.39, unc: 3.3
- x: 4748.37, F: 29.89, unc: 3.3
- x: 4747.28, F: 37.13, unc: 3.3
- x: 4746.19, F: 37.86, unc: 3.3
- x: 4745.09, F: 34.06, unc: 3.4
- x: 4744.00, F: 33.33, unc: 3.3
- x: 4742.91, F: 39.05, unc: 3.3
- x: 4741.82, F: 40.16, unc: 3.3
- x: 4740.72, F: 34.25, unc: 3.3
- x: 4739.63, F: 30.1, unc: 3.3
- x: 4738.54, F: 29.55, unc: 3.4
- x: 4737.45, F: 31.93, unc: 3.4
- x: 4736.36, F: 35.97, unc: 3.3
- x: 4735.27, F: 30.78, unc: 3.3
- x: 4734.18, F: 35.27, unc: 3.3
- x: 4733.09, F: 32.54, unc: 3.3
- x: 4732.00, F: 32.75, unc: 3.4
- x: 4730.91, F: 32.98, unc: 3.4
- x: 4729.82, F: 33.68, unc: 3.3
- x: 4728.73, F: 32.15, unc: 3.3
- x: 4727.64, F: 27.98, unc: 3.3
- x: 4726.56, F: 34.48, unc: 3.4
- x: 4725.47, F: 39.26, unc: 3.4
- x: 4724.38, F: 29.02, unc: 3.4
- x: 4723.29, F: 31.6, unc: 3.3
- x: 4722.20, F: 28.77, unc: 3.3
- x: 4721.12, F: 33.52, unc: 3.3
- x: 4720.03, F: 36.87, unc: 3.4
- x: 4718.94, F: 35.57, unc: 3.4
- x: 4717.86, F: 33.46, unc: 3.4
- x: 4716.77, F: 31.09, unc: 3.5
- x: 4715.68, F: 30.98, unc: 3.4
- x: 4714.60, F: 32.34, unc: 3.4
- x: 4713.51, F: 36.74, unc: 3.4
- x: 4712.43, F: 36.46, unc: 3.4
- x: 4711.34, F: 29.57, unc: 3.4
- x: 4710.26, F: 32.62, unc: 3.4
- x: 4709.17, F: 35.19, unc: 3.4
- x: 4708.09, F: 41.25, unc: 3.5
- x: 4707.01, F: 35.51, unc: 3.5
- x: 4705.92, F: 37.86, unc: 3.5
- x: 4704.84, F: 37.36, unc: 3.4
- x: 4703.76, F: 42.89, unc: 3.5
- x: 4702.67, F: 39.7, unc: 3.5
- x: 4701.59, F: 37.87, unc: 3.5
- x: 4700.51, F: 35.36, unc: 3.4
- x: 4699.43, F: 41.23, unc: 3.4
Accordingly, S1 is 1.04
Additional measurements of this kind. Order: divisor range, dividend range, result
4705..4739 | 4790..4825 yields 1.03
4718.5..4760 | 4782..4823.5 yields 1.04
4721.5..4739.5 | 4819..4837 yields 1.04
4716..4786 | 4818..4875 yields 1.06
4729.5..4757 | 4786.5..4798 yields 1.06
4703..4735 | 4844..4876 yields 1.06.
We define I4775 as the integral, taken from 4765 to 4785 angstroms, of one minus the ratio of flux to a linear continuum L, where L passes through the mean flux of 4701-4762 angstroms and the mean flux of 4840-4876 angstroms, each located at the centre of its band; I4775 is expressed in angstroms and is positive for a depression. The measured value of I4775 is -0.3 angstroms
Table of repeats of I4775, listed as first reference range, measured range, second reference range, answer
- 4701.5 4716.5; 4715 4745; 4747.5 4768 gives 1.72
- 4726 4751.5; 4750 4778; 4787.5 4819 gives 0.50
